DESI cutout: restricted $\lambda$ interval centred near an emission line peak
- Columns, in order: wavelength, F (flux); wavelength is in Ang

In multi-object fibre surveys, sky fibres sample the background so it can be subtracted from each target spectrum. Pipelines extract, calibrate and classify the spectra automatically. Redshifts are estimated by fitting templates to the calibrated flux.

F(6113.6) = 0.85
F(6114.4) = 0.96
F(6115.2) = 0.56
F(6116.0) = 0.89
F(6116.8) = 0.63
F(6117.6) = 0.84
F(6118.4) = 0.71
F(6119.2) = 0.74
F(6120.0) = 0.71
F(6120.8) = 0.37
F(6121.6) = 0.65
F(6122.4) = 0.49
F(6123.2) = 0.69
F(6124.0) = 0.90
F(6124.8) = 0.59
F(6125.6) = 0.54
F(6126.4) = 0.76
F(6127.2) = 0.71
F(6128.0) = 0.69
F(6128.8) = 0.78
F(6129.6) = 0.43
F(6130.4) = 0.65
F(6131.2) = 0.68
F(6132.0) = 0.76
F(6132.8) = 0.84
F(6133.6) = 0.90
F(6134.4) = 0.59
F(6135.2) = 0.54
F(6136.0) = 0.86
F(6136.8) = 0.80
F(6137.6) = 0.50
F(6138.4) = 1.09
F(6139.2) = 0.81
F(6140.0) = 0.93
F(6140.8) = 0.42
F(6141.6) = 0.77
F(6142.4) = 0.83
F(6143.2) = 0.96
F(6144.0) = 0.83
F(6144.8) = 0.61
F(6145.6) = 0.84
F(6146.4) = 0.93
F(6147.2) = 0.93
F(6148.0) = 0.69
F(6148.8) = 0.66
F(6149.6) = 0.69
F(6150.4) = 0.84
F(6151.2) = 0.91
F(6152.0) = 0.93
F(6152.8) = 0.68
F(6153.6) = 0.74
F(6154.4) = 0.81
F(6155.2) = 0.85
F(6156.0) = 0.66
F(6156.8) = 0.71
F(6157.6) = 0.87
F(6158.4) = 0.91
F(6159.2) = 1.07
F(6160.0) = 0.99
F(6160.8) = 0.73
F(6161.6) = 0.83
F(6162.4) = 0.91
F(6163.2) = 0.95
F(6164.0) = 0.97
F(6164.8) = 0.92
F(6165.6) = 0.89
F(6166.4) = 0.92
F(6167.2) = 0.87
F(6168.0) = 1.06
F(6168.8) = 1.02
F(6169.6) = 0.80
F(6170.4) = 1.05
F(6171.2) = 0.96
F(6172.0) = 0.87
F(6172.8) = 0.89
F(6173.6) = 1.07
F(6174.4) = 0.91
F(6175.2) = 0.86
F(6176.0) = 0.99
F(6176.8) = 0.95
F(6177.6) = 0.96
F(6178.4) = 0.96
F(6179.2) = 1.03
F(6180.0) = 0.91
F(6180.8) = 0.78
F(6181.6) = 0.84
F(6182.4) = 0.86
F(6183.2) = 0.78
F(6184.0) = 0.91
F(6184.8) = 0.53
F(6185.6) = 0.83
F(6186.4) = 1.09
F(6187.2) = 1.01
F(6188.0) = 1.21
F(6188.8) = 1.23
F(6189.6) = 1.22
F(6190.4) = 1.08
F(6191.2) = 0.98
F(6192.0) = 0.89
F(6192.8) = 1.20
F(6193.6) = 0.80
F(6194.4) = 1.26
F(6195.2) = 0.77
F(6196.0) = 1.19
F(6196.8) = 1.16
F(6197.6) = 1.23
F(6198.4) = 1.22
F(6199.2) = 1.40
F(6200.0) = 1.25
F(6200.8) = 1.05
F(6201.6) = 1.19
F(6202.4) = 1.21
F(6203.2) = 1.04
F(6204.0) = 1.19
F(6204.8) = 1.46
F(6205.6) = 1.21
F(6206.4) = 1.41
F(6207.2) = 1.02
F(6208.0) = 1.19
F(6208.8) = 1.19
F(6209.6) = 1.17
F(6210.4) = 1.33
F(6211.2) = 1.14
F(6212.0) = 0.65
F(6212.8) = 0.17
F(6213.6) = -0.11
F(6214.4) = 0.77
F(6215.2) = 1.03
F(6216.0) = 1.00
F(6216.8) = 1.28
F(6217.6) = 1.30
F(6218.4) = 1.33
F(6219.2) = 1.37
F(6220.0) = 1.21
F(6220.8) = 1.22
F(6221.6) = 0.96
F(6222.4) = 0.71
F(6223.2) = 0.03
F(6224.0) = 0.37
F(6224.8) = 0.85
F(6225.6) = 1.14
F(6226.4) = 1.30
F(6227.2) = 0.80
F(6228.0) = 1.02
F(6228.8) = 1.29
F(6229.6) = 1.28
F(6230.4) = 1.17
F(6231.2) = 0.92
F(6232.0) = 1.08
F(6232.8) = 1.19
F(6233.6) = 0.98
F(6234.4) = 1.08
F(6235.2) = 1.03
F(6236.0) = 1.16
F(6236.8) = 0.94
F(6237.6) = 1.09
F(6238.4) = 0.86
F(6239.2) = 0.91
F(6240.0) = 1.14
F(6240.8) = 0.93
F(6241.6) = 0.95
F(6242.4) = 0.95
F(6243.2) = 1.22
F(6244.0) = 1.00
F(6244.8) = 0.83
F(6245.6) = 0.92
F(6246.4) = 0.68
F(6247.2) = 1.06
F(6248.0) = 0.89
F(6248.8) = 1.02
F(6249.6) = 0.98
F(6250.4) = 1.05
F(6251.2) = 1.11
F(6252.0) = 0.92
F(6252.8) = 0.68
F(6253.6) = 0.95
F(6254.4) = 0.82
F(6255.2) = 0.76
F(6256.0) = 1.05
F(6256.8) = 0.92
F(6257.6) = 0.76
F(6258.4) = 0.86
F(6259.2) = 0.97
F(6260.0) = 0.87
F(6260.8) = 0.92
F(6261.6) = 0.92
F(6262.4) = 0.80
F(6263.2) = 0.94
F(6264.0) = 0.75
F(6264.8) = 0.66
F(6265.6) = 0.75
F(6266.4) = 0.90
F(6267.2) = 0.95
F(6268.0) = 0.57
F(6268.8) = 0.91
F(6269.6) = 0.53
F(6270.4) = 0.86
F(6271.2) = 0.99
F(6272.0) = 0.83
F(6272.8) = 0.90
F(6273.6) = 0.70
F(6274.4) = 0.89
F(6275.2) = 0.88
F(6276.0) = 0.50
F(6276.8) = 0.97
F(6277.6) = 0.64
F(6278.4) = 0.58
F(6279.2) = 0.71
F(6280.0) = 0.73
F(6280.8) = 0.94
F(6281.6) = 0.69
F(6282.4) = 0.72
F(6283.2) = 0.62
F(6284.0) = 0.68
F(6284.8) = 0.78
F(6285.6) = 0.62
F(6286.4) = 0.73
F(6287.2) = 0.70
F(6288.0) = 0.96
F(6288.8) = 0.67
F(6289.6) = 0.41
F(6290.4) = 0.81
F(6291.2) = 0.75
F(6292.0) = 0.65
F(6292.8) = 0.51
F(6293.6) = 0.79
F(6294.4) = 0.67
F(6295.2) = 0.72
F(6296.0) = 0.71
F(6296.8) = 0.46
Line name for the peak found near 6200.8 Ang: C IV 1549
